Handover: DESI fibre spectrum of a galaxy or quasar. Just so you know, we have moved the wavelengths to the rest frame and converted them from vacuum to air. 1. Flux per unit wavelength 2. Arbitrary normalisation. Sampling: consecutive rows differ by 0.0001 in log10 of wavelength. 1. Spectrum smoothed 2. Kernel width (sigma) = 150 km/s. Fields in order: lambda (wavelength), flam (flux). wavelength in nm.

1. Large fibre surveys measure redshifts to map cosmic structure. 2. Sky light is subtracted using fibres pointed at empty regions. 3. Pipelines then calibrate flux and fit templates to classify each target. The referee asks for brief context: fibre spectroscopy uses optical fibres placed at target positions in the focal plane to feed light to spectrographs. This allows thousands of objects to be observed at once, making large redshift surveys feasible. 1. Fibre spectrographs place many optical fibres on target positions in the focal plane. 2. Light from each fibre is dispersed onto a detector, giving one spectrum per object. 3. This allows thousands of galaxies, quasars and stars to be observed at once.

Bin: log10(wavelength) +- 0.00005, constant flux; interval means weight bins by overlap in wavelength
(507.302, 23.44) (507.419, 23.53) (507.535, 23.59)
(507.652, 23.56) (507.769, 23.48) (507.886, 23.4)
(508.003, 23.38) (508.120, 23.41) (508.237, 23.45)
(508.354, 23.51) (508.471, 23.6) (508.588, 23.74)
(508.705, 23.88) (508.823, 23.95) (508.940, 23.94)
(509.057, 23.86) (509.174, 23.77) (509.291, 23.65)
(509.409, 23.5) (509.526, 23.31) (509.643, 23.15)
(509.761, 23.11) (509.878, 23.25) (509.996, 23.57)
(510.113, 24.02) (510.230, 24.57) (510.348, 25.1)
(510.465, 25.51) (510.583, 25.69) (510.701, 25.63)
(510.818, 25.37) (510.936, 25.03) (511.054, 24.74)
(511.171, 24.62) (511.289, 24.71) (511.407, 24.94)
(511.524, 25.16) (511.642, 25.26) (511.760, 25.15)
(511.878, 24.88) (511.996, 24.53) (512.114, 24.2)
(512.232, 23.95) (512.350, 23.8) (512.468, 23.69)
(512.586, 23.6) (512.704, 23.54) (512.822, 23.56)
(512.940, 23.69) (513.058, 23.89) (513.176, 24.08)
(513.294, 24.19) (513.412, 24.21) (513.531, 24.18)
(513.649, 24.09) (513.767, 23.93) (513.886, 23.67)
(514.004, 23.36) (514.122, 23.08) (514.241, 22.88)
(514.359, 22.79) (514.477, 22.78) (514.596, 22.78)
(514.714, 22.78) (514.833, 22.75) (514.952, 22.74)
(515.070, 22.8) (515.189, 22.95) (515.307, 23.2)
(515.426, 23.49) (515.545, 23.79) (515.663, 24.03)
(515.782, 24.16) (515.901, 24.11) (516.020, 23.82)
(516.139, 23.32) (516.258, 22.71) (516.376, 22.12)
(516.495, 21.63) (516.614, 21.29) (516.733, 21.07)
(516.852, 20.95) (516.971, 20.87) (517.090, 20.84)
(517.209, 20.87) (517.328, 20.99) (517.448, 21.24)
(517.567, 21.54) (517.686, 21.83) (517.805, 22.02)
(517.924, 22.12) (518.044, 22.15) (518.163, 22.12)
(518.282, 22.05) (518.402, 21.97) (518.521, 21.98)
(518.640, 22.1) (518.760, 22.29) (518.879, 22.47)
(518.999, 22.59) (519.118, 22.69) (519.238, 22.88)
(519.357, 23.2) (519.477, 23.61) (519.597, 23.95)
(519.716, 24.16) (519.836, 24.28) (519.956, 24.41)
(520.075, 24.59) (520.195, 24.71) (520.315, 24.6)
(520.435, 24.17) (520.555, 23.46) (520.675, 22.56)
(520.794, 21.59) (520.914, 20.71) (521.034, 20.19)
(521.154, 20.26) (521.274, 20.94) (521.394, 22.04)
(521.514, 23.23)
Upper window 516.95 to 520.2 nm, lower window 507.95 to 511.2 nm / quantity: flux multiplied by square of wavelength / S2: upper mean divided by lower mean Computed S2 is 0.97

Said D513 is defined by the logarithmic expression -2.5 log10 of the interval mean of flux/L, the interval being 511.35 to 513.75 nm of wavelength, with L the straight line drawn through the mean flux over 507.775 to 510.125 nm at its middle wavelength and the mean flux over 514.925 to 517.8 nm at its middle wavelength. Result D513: -0.058 mag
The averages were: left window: 23.6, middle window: 24.2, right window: 22.3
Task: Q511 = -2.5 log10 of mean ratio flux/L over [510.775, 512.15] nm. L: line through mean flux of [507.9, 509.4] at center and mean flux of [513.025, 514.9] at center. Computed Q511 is -0.06 mag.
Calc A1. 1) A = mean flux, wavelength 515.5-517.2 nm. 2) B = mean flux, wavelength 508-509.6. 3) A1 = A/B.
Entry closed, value 0.95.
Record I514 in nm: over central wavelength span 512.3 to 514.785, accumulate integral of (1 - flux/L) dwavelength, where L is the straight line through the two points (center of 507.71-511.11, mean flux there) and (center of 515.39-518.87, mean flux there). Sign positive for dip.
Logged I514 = -0.055 nm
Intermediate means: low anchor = 24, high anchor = 22.2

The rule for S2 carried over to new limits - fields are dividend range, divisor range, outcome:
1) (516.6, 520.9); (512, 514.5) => 0.97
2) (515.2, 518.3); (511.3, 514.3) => 0.94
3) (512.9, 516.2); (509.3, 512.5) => 0.97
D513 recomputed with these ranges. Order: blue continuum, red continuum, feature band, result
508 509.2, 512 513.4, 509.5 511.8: -0.037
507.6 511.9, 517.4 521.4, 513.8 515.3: 0.019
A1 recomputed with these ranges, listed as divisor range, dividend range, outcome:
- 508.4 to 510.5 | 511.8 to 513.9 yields 1.01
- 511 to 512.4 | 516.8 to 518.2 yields 0.87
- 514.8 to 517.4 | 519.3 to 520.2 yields 1.07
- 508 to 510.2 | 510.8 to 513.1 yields 1.03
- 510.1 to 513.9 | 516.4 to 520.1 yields 0.91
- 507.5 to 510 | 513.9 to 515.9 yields 0.99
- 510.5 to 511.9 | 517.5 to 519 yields 0.88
